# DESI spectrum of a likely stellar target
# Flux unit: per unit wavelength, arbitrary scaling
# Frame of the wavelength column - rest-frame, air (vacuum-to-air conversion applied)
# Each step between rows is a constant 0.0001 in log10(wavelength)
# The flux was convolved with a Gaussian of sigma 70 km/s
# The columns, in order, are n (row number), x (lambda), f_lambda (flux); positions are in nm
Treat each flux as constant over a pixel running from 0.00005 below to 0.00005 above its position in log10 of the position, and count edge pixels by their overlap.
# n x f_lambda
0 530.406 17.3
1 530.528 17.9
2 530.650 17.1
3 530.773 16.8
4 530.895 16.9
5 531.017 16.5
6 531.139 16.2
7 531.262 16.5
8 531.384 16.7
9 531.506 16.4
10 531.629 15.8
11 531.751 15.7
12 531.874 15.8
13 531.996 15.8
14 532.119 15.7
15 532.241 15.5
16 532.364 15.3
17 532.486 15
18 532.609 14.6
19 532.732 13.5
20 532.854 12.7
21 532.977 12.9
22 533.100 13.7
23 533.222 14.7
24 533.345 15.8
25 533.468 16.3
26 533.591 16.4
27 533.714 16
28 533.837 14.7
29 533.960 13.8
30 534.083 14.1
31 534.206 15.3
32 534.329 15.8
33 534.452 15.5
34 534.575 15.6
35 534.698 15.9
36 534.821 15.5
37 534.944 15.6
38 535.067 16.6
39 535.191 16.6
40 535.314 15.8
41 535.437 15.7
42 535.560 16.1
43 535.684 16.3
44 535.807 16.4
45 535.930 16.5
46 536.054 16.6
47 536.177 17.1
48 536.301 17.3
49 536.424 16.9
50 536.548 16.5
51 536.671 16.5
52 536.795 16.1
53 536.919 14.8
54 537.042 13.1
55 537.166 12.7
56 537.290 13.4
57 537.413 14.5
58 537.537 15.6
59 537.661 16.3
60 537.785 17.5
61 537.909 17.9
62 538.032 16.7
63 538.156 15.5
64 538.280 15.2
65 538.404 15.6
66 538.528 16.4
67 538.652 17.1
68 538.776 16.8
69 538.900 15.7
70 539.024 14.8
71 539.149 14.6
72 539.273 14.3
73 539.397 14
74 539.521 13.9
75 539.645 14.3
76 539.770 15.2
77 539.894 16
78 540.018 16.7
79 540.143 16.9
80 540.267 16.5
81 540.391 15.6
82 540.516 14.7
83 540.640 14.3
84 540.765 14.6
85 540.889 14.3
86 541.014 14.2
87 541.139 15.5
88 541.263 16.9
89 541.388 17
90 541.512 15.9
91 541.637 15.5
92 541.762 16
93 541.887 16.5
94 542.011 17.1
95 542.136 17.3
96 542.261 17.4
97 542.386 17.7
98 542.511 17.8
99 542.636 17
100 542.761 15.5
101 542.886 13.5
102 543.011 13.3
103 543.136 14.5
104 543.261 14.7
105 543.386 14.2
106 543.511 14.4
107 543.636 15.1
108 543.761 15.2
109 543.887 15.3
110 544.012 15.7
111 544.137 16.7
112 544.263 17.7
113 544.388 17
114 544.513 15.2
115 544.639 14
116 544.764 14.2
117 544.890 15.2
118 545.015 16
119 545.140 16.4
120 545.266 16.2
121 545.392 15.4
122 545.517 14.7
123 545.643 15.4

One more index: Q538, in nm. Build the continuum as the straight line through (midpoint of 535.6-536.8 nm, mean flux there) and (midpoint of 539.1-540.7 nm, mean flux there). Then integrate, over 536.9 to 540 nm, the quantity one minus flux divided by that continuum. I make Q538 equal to 0.08 nm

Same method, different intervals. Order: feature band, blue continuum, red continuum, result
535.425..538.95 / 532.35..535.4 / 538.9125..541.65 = -0.18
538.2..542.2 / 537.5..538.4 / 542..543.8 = 0.10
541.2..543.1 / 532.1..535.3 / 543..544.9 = -0.14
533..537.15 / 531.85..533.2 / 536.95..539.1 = -0.18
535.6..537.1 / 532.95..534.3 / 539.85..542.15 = -0.09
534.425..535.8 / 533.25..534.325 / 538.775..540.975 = -0.06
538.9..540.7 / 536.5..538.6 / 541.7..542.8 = 0.12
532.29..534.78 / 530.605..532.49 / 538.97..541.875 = 0.16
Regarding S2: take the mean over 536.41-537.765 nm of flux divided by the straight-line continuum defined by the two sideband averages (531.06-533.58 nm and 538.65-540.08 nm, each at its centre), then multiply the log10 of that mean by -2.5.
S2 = 0.01 mag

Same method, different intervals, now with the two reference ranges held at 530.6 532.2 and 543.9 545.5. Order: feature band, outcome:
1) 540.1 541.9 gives 0.02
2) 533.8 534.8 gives 0.07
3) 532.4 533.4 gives 0.15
